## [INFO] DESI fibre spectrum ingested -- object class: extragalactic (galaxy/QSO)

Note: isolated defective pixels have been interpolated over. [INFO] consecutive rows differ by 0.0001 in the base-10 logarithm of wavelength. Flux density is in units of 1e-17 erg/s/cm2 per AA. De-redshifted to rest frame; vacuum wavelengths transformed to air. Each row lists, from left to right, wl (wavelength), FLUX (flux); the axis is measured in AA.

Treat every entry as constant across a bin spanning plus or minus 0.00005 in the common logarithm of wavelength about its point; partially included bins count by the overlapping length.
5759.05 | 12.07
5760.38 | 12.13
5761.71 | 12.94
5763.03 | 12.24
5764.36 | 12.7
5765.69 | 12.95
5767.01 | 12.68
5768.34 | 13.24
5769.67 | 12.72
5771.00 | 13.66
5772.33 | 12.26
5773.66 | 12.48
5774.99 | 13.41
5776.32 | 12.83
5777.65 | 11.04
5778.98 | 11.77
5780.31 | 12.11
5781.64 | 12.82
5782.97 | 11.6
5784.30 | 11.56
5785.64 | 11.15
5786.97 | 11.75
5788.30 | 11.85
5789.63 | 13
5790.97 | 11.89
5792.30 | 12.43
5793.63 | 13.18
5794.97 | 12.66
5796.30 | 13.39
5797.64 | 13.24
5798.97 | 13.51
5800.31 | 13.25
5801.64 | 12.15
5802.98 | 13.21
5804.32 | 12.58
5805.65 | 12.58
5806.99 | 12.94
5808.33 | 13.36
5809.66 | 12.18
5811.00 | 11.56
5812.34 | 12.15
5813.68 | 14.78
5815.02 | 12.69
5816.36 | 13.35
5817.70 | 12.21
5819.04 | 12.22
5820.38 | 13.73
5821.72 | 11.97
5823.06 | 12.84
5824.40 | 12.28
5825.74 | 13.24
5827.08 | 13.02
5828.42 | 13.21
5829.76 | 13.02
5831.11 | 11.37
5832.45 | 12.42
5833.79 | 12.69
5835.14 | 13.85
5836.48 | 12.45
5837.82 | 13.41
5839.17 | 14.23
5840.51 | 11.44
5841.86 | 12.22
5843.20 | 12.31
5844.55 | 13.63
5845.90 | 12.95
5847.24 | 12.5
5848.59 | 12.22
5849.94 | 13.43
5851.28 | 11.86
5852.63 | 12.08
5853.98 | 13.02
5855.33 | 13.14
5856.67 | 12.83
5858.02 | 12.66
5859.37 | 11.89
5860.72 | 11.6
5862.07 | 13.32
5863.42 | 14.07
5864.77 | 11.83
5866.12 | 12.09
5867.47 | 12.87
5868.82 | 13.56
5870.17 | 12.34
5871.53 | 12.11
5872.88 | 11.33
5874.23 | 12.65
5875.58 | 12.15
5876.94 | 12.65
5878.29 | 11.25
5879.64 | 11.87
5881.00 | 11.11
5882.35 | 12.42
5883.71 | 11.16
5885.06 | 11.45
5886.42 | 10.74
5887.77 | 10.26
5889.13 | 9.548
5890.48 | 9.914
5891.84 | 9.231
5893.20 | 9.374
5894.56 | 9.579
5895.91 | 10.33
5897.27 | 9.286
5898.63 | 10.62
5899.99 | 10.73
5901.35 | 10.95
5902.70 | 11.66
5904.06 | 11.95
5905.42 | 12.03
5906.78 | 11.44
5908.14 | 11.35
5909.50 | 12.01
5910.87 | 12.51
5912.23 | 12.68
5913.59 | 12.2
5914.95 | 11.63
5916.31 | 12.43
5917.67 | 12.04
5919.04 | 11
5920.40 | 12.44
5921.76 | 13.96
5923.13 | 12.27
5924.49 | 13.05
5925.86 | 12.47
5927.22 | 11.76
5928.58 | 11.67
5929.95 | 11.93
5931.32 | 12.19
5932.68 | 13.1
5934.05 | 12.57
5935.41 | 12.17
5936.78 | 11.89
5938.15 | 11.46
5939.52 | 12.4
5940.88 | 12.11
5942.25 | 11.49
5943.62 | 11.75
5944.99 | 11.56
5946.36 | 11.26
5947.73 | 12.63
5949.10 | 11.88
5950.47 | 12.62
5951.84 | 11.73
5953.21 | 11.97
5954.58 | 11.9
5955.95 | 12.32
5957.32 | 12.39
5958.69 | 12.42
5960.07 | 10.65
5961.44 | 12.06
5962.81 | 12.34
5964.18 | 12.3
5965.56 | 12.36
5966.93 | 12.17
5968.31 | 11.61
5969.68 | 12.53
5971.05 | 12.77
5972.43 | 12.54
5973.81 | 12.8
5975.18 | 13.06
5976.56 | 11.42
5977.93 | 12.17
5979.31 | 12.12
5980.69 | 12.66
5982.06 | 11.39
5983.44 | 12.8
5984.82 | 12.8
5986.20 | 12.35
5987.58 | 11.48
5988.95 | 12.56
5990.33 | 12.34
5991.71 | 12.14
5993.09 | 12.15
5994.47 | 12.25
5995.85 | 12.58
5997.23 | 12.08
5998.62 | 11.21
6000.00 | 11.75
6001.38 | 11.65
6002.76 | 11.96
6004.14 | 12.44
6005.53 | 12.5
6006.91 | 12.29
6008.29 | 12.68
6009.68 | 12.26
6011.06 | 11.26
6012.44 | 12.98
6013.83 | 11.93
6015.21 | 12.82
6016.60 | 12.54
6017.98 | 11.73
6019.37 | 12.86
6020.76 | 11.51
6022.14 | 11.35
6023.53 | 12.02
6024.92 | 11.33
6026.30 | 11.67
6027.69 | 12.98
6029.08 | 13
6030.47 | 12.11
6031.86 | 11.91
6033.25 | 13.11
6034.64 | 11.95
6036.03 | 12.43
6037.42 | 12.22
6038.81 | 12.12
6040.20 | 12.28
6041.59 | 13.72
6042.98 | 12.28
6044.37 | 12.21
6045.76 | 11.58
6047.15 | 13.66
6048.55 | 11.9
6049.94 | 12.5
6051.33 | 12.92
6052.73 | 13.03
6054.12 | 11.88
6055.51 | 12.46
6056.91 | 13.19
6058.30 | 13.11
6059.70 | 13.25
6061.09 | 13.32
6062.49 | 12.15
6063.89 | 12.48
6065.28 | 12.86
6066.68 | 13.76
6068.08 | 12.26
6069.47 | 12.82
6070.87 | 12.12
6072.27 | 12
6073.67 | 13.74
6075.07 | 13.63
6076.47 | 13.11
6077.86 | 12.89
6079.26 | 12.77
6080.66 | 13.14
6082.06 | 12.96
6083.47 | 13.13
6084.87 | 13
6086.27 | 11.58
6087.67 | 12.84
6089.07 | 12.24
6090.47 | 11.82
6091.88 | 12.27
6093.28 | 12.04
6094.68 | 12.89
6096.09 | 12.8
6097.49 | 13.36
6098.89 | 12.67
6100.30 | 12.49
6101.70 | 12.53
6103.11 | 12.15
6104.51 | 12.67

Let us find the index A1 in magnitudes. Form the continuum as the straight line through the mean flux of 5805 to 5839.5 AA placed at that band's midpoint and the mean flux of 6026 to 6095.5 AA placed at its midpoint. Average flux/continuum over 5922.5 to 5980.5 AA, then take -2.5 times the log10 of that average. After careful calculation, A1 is 0.050 mag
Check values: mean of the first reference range 12.8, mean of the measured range 12.1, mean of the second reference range 12.6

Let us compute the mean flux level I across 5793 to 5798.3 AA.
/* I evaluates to 13.1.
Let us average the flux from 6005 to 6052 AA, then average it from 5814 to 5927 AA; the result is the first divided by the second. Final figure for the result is 1.02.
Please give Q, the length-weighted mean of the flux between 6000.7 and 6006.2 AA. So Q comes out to 12.1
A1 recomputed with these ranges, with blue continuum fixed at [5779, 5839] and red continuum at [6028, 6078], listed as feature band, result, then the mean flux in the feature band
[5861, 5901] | 0.12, 11.4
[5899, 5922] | 0.07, 11.9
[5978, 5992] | 0.03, 12.3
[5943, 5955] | 0.07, 11.9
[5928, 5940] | 0.05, 12.1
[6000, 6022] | 0.04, 12.2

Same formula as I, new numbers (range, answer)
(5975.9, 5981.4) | 12.1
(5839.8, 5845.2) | 12.4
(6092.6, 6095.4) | 12.5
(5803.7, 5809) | 12.9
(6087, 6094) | 12.2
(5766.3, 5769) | 13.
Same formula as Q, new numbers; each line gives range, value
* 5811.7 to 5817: 13.2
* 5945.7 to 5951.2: 12.1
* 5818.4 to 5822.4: 12.6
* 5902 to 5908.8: 11.7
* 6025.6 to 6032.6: 12.3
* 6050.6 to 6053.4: 13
